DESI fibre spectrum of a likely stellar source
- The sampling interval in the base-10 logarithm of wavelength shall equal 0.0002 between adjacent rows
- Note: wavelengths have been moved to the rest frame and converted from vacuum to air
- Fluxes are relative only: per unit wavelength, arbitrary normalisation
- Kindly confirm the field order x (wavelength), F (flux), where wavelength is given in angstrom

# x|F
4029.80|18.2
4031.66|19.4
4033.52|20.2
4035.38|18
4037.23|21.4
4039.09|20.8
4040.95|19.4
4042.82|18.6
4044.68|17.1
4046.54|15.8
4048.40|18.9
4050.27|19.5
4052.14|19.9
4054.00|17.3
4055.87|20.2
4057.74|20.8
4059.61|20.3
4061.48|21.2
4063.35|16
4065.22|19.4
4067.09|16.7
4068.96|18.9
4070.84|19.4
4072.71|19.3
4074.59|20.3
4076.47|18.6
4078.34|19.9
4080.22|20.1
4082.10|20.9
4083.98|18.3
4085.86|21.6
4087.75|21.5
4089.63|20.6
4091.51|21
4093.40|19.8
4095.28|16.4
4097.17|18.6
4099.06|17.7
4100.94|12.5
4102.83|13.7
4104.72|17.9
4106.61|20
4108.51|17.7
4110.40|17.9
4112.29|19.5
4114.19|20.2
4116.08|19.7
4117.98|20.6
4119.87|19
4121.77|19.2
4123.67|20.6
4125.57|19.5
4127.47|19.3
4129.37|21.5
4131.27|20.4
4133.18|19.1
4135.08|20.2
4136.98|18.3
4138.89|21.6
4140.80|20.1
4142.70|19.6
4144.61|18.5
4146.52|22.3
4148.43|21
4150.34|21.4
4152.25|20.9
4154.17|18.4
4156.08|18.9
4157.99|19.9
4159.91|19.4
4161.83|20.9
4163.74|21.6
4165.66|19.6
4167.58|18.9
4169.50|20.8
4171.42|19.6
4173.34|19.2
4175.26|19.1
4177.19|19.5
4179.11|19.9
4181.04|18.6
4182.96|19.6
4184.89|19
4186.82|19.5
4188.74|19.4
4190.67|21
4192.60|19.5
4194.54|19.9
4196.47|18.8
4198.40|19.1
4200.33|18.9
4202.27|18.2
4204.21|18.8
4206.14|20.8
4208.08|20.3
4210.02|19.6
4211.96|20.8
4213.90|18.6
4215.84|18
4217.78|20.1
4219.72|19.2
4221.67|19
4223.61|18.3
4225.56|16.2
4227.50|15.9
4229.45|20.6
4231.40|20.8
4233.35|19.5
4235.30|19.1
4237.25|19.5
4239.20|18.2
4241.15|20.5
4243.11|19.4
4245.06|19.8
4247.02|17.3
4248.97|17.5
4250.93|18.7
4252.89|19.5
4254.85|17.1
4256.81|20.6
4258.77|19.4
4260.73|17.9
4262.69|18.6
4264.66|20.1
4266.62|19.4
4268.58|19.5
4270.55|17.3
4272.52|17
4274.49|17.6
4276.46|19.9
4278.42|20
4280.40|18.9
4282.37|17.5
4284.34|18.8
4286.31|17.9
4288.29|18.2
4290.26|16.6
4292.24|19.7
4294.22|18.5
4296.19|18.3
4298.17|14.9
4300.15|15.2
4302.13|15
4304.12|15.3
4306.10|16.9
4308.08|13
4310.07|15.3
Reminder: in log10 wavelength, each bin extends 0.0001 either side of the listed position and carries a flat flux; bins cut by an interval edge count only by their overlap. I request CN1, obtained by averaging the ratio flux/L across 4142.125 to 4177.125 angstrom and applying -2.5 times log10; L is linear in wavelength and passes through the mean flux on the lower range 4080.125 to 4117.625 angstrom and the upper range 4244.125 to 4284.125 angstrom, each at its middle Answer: -0.07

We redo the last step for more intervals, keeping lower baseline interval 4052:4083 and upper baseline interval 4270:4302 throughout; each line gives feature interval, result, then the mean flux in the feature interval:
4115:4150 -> -0.06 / 20.1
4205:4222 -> -0.07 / 19.6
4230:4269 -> -0.06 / 19.1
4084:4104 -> 0.05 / 18.3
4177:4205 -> -0.05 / 19.3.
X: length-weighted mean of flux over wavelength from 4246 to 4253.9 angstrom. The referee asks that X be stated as 18.2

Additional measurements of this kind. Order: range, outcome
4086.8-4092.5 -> 21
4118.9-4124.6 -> 19.6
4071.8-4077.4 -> 19.4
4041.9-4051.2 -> 18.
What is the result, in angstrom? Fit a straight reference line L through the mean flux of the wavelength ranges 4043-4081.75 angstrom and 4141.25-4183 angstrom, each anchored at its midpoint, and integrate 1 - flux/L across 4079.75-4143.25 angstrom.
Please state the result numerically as 0.7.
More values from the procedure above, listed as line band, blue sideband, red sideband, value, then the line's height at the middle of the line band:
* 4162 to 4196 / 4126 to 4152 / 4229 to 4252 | 0.25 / 19.8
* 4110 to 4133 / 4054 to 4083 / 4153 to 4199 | -0.37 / 19.5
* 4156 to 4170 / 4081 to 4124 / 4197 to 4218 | -0.65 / 19.2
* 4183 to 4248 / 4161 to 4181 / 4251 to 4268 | 0.84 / 19.5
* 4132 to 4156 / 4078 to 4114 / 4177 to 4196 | -1.13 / 19.2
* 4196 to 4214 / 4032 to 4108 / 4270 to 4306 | -1.34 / 18.1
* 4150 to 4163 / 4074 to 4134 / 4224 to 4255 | -0.63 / 19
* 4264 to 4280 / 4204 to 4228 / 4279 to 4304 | -0.91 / 17.8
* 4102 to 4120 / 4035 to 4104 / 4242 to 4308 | 0.12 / 18.8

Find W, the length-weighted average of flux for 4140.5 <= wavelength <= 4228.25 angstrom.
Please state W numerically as 19.5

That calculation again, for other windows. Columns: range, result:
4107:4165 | 19.9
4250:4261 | 18.9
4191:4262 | 19.1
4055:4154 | 19.4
